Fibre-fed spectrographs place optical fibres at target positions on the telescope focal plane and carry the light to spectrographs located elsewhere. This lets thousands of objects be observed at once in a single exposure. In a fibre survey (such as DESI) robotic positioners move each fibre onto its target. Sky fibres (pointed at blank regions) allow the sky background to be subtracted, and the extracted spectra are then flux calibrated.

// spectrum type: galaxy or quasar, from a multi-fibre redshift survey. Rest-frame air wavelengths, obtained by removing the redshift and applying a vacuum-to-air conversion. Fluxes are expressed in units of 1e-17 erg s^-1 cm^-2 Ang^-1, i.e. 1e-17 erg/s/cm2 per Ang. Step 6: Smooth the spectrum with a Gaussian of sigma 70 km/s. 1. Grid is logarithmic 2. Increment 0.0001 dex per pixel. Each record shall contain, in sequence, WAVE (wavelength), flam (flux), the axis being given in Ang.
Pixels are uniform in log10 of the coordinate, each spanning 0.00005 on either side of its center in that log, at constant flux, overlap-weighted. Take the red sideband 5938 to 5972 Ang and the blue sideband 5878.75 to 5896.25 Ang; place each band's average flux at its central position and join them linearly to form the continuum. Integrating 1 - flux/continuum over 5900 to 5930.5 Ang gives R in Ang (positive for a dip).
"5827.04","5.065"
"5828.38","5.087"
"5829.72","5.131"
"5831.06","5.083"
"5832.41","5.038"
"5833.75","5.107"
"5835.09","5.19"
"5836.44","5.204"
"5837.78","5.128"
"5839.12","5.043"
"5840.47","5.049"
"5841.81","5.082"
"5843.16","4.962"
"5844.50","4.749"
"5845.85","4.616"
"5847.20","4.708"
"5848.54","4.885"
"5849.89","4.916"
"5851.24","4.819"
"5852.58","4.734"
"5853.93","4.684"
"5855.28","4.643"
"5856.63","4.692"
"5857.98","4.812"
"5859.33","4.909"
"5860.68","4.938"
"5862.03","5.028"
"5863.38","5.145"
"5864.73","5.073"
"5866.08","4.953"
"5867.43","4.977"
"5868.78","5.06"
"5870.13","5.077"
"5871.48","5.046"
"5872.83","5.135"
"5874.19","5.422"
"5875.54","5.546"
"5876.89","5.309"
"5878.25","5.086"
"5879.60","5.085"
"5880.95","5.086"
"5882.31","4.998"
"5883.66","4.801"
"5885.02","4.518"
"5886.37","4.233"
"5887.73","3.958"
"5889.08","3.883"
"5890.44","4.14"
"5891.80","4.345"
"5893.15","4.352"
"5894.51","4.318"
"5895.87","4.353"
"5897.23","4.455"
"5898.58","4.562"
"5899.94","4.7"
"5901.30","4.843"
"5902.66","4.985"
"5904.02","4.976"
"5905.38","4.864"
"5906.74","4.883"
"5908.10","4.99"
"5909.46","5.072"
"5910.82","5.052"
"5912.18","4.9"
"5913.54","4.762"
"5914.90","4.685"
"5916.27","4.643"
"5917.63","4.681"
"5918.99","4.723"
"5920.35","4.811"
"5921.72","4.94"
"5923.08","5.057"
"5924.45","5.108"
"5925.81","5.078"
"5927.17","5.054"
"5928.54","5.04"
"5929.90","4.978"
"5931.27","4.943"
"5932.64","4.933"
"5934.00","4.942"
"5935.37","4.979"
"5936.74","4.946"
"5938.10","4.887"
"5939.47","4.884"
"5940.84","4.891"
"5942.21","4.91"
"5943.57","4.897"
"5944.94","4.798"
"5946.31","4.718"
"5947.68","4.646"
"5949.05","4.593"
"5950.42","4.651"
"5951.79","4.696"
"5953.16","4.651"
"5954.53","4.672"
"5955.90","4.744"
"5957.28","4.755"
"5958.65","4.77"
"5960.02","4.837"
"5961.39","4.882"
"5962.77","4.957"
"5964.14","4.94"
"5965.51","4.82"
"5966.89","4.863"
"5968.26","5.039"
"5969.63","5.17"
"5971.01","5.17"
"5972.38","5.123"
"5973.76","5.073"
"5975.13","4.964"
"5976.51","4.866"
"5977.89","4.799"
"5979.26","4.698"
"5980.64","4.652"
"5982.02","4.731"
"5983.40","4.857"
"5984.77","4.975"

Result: -1.9 Ang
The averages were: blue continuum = 4.48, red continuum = 4.84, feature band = 4.91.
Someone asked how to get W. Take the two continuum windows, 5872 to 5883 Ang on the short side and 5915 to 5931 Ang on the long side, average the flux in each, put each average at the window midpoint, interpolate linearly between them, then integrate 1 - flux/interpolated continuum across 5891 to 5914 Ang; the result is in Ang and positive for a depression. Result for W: 1.4 Ang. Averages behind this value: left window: 5.21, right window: 4.91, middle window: 4.73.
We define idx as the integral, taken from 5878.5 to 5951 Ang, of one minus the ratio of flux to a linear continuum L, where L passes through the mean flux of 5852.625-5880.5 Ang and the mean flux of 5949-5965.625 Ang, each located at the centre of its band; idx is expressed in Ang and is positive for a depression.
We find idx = 1.8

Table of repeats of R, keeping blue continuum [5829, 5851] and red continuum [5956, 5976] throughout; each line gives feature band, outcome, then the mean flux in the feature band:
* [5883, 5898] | 2.0 Ang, 4.31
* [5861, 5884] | -0.6 Ang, 5.11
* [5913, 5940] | 0.3 Ang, 4.9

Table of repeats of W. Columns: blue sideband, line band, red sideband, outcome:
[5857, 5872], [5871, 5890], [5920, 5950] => 0.47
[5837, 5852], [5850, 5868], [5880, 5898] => -0.48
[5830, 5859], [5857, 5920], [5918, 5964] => 1.00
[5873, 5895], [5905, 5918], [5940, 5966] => -0.34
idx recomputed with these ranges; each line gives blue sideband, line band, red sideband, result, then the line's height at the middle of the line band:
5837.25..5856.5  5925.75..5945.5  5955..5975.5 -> -0.1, 4.92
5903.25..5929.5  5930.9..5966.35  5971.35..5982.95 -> 0.5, 4.89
